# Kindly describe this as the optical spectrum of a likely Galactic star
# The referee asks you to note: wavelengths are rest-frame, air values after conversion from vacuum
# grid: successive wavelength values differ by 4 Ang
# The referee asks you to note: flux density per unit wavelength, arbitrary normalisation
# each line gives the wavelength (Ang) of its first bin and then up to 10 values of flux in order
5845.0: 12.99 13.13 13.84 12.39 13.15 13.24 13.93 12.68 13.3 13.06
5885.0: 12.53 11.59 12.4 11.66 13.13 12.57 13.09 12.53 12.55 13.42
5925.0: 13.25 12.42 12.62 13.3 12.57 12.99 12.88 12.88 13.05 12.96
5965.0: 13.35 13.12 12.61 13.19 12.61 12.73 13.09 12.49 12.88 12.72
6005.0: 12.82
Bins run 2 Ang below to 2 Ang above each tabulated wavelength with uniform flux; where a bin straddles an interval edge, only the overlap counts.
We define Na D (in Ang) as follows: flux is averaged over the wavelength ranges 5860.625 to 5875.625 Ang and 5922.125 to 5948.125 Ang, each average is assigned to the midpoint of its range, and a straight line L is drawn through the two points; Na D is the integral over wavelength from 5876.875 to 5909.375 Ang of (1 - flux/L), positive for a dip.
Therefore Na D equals 1.5 Ang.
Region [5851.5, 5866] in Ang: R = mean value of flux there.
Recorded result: 13.1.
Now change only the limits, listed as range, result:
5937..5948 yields 12.9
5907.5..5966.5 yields 12.9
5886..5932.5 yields 12.6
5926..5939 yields 12.8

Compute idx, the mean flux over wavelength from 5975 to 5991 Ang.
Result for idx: 12.9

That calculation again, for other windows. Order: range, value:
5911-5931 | 12.8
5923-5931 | 12.8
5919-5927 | 13.3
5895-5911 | 12.6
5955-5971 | 13.1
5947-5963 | 12.9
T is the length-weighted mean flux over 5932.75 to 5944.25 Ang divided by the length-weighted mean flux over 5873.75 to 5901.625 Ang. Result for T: 1.03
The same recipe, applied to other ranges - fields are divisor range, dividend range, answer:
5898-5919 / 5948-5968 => 1.02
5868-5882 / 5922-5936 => 0.97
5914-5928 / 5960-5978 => 1.00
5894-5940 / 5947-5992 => 1.01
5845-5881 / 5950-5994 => 0.98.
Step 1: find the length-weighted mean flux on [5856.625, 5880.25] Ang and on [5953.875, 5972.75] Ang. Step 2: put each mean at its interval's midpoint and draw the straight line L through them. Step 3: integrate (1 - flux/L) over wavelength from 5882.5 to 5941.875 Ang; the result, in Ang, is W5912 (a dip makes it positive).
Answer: 2.1 Ang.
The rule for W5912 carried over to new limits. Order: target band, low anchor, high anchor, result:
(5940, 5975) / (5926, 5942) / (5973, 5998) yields -0.43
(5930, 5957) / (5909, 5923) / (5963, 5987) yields 0.06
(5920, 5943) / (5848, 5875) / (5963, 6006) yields 0.19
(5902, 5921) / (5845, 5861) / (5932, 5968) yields 0.35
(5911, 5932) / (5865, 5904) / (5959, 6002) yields -0.06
